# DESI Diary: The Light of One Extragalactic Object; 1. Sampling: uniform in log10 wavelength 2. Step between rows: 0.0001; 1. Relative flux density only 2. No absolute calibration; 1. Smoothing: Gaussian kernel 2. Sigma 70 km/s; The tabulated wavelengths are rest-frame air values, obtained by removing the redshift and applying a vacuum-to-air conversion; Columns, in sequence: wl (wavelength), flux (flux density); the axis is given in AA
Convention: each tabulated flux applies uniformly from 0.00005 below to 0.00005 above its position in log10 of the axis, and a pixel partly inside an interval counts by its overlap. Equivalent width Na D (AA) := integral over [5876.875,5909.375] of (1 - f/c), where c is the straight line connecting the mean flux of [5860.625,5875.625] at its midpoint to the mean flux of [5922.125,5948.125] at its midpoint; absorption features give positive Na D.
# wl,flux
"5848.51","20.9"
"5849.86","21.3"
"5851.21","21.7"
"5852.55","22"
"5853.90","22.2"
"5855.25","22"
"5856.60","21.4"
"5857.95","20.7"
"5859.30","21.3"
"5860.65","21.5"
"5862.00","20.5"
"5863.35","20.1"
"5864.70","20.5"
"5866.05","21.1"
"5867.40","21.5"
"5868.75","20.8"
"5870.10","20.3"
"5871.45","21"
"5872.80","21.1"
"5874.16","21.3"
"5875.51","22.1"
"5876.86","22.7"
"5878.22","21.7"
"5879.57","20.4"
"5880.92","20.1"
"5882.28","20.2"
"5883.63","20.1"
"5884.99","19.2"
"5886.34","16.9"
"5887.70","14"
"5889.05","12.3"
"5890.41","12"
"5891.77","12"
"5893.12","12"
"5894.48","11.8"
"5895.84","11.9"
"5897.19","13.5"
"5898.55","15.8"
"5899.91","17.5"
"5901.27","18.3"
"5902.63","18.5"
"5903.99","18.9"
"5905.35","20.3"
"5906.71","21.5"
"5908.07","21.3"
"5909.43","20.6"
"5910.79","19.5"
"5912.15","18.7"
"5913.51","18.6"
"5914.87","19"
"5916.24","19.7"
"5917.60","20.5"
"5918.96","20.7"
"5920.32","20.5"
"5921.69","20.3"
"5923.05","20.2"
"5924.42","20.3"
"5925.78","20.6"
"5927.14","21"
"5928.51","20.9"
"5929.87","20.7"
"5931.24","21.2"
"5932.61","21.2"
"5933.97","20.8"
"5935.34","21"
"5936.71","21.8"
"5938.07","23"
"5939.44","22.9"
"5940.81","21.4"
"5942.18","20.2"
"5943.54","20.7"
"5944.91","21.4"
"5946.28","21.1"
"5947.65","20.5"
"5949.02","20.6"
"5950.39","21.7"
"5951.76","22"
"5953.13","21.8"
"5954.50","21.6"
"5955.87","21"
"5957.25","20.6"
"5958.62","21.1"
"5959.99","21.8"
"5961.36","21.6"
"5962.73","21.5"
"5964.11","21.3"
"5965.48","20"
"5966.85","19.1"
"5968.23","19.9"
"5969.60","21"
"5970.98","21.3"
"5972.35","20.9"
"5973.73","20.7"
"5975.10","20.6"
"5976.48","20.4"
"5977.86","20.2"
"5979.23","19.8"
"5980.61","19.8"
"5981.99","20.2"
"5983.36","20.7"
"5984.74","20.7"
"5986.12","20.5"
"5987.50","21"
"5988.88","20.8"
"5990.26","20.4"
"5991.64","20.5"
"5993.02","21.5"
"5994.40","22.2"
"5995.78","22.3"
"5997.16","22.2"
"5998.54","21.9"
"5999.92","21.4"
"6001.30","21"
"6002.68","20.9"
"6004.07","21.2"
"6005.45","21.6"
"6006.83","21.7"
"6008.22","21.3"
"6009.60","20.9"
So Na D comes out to 5.9 AA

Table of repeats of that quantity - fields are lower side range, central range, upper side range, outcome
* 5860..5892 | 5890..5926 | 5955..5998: 3.5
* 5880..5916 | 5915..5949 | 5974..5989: -4.5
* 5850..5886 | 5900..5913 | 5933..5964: 1.0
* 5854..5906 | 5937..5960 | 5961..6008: -1.4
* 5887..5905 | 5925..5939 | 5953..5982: -2.8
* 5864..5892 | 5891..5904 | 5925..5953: 3.3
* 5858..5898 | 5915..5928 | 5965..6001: -0.6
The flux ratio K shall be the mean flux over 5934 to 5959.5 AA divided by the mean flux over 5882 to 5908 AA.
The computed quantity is 1.32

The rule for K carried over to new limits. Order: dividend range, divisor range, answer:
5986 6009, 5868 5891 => 1.11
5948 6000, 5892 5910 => 1.24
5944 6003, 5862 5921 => 1.12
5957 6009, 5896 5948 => 1.04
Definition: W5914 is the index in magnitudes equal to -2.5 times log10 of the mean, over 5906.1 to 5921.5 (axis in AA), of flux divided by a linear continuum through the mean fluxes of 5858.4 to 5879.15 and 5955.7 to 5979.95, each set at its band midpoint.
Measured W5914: 0.05 mag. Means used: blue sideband 21.2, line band 20.1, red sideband 20.7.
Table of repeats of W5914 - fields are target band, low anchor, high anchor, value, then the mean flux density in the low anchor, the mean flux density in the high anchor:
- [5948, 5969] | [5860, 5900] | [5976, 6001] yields -0.05 mag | 18.2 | 20.9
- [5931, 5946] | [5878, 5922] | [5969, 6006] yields -0.12 mag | 17.8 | 20.9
